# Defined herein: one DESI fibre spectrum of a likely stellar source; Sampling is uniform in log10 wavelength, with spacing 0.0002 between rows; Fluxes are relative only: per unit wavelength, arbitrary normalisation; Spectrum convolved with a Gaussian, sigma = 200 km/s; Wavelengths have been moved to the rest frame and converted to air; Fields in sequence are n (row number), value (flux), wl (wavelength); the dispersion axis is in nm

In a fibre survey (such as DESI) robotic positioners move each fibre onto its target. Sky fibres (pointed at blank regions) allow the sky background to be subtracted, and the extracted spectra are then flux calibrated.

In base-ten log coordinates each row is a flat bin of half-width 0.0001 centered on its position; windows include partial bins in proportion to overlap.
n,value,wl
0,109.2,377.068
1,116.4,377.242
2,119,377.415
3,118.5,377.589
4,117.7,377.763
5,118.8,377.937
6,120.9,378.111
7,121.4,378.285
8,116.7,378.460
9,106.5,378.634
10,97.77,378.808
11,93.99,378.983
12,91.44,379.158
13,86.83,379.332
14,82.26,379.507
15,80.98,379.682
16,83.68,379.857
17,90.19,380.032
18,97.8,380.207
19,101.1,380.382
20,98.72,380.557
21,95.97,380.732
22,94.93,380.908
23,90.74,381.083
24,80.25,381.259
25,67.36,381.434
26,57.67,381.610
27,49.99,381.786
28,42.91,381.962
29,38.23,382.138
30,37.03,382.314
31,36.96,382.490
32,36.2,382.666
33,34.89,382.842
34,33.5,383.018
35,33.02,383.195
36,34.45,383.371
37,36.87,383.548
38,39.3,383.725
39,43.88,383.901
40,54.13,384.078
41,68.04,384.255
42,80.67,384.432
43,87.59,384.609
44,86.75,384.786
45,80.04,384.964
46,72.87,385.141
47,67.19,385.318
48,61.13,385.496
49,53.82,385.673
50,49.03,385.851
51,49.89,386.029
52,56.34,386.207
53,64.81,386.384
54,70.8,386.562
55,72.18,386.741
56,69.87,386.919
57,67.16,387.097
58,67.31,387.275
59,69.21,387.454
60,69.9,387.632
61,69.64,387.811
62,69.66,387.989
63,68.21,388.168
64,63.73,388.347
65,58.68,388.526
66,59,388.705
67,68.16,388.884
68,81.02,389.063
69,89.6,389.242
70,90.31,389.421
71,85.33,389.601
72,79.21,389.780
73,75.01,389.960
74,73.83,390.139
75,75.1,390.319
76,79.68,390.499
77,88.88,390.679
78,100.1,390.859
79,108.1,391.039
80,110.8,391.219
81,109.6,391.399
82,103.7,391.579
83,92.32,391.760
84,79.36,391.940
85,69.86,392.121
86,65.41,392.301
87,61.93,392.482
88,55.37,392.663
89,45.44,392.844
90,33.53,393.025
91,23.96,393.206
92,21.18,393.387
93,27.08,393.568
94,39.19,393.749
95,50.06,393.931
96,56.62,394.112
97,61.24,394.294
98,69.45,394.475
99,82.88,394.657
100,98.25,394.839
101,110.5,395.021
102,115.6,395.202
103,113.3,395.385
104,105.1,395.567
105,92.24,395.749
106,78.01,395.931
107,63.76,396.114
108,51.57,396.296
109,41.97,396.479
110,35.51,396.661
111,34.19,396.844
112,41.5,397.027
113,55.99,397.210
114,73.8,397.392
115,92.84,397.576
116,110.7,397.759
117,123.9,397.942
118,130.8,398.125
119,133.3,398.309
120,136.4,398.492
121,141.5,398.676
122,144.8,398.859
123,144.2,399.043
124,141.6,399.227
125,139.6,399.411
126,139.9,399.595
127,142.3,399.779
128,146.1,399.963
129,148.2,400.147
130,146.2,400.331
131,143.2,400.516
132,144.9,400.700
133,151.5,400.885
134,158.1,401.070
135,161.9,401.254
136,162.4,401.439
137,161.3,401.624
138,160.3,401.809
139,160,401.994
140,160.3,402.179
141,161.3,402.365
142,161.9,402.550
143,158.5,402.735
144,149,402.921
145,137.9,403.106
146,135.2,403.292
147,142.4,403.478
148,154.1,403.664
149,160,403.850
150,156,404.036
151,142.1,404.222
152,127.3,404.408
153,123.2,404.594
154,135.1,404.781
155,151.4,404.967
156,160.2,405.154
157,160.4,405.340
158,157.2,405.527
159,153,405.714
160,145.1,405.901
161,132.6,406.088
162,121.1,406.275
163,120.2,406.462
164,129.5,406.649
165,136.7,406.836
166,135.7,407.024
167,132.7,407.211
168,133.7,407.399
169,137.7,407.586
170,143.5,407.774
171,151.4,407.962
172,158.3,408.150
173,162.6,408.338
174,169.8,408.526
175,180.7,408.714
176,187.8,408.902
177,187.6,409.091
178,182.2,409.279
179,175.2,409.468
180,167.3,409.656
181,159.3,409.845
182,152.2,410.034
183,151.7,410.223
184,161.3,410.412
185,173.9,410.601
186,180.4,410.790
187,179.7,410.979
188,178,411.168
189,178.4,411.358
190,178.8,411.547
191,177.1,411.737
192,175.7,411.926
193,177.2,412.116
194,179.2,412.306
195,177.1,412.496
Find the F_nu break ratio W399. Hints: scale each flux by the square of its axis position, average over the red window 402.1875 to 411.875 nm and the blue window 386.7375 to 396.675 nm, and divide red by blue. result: 2.30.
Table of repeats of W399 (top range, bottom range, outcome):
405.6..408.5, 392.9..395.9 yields 2.17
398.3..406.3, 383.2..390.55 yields 2.39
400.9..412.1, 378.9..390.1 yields 2.58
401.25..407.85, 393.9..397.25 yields 2.12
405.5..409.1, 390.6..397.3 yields 2.26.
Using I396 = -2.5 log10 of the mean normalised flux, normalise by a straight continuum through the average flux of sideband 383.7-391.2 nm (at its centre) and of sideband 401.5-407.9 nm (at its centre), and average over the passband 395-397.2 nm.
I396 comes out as 0.439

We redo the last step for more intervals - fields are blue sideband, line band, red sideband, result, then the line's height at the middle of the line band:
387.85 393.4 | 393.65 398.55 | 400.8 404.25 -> 0.35 mag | 111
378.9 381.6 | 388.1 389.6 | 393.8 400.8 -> 0.29 mag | 95.1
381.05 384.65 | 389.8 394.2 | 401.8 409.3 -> 0.28 mag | 90.5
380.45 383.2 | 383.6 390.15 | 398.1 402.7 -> 0.22 mag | 83.6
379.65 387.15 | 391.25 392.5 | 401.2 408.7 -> 0.13 mag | 96.8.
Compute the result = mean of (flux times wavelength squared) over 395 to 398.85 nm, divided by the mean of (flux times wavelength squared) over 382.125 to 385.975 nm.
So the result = 1.8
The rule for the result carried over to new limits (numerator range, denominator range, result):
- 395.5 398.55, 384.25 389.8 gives 1.23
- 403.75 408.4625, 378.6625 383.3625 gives 2.31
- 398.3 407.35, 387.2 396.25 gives 2.07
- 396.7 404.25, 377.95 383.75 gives 2.04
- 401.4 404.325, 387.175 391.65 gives 2.04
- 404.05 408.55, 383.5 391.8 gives 2.13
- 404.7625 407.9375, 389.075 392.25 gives 1.72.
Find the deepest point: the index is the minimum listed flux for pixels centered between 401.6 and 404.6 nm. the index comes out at 123.2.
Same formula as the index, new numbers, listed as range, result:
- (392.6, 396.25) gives 21.18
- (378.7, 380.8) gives 80.98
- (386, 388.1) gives 49.89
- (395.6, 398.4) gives 34.19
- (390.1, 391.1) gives 73.83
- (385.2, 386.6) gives 49.03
